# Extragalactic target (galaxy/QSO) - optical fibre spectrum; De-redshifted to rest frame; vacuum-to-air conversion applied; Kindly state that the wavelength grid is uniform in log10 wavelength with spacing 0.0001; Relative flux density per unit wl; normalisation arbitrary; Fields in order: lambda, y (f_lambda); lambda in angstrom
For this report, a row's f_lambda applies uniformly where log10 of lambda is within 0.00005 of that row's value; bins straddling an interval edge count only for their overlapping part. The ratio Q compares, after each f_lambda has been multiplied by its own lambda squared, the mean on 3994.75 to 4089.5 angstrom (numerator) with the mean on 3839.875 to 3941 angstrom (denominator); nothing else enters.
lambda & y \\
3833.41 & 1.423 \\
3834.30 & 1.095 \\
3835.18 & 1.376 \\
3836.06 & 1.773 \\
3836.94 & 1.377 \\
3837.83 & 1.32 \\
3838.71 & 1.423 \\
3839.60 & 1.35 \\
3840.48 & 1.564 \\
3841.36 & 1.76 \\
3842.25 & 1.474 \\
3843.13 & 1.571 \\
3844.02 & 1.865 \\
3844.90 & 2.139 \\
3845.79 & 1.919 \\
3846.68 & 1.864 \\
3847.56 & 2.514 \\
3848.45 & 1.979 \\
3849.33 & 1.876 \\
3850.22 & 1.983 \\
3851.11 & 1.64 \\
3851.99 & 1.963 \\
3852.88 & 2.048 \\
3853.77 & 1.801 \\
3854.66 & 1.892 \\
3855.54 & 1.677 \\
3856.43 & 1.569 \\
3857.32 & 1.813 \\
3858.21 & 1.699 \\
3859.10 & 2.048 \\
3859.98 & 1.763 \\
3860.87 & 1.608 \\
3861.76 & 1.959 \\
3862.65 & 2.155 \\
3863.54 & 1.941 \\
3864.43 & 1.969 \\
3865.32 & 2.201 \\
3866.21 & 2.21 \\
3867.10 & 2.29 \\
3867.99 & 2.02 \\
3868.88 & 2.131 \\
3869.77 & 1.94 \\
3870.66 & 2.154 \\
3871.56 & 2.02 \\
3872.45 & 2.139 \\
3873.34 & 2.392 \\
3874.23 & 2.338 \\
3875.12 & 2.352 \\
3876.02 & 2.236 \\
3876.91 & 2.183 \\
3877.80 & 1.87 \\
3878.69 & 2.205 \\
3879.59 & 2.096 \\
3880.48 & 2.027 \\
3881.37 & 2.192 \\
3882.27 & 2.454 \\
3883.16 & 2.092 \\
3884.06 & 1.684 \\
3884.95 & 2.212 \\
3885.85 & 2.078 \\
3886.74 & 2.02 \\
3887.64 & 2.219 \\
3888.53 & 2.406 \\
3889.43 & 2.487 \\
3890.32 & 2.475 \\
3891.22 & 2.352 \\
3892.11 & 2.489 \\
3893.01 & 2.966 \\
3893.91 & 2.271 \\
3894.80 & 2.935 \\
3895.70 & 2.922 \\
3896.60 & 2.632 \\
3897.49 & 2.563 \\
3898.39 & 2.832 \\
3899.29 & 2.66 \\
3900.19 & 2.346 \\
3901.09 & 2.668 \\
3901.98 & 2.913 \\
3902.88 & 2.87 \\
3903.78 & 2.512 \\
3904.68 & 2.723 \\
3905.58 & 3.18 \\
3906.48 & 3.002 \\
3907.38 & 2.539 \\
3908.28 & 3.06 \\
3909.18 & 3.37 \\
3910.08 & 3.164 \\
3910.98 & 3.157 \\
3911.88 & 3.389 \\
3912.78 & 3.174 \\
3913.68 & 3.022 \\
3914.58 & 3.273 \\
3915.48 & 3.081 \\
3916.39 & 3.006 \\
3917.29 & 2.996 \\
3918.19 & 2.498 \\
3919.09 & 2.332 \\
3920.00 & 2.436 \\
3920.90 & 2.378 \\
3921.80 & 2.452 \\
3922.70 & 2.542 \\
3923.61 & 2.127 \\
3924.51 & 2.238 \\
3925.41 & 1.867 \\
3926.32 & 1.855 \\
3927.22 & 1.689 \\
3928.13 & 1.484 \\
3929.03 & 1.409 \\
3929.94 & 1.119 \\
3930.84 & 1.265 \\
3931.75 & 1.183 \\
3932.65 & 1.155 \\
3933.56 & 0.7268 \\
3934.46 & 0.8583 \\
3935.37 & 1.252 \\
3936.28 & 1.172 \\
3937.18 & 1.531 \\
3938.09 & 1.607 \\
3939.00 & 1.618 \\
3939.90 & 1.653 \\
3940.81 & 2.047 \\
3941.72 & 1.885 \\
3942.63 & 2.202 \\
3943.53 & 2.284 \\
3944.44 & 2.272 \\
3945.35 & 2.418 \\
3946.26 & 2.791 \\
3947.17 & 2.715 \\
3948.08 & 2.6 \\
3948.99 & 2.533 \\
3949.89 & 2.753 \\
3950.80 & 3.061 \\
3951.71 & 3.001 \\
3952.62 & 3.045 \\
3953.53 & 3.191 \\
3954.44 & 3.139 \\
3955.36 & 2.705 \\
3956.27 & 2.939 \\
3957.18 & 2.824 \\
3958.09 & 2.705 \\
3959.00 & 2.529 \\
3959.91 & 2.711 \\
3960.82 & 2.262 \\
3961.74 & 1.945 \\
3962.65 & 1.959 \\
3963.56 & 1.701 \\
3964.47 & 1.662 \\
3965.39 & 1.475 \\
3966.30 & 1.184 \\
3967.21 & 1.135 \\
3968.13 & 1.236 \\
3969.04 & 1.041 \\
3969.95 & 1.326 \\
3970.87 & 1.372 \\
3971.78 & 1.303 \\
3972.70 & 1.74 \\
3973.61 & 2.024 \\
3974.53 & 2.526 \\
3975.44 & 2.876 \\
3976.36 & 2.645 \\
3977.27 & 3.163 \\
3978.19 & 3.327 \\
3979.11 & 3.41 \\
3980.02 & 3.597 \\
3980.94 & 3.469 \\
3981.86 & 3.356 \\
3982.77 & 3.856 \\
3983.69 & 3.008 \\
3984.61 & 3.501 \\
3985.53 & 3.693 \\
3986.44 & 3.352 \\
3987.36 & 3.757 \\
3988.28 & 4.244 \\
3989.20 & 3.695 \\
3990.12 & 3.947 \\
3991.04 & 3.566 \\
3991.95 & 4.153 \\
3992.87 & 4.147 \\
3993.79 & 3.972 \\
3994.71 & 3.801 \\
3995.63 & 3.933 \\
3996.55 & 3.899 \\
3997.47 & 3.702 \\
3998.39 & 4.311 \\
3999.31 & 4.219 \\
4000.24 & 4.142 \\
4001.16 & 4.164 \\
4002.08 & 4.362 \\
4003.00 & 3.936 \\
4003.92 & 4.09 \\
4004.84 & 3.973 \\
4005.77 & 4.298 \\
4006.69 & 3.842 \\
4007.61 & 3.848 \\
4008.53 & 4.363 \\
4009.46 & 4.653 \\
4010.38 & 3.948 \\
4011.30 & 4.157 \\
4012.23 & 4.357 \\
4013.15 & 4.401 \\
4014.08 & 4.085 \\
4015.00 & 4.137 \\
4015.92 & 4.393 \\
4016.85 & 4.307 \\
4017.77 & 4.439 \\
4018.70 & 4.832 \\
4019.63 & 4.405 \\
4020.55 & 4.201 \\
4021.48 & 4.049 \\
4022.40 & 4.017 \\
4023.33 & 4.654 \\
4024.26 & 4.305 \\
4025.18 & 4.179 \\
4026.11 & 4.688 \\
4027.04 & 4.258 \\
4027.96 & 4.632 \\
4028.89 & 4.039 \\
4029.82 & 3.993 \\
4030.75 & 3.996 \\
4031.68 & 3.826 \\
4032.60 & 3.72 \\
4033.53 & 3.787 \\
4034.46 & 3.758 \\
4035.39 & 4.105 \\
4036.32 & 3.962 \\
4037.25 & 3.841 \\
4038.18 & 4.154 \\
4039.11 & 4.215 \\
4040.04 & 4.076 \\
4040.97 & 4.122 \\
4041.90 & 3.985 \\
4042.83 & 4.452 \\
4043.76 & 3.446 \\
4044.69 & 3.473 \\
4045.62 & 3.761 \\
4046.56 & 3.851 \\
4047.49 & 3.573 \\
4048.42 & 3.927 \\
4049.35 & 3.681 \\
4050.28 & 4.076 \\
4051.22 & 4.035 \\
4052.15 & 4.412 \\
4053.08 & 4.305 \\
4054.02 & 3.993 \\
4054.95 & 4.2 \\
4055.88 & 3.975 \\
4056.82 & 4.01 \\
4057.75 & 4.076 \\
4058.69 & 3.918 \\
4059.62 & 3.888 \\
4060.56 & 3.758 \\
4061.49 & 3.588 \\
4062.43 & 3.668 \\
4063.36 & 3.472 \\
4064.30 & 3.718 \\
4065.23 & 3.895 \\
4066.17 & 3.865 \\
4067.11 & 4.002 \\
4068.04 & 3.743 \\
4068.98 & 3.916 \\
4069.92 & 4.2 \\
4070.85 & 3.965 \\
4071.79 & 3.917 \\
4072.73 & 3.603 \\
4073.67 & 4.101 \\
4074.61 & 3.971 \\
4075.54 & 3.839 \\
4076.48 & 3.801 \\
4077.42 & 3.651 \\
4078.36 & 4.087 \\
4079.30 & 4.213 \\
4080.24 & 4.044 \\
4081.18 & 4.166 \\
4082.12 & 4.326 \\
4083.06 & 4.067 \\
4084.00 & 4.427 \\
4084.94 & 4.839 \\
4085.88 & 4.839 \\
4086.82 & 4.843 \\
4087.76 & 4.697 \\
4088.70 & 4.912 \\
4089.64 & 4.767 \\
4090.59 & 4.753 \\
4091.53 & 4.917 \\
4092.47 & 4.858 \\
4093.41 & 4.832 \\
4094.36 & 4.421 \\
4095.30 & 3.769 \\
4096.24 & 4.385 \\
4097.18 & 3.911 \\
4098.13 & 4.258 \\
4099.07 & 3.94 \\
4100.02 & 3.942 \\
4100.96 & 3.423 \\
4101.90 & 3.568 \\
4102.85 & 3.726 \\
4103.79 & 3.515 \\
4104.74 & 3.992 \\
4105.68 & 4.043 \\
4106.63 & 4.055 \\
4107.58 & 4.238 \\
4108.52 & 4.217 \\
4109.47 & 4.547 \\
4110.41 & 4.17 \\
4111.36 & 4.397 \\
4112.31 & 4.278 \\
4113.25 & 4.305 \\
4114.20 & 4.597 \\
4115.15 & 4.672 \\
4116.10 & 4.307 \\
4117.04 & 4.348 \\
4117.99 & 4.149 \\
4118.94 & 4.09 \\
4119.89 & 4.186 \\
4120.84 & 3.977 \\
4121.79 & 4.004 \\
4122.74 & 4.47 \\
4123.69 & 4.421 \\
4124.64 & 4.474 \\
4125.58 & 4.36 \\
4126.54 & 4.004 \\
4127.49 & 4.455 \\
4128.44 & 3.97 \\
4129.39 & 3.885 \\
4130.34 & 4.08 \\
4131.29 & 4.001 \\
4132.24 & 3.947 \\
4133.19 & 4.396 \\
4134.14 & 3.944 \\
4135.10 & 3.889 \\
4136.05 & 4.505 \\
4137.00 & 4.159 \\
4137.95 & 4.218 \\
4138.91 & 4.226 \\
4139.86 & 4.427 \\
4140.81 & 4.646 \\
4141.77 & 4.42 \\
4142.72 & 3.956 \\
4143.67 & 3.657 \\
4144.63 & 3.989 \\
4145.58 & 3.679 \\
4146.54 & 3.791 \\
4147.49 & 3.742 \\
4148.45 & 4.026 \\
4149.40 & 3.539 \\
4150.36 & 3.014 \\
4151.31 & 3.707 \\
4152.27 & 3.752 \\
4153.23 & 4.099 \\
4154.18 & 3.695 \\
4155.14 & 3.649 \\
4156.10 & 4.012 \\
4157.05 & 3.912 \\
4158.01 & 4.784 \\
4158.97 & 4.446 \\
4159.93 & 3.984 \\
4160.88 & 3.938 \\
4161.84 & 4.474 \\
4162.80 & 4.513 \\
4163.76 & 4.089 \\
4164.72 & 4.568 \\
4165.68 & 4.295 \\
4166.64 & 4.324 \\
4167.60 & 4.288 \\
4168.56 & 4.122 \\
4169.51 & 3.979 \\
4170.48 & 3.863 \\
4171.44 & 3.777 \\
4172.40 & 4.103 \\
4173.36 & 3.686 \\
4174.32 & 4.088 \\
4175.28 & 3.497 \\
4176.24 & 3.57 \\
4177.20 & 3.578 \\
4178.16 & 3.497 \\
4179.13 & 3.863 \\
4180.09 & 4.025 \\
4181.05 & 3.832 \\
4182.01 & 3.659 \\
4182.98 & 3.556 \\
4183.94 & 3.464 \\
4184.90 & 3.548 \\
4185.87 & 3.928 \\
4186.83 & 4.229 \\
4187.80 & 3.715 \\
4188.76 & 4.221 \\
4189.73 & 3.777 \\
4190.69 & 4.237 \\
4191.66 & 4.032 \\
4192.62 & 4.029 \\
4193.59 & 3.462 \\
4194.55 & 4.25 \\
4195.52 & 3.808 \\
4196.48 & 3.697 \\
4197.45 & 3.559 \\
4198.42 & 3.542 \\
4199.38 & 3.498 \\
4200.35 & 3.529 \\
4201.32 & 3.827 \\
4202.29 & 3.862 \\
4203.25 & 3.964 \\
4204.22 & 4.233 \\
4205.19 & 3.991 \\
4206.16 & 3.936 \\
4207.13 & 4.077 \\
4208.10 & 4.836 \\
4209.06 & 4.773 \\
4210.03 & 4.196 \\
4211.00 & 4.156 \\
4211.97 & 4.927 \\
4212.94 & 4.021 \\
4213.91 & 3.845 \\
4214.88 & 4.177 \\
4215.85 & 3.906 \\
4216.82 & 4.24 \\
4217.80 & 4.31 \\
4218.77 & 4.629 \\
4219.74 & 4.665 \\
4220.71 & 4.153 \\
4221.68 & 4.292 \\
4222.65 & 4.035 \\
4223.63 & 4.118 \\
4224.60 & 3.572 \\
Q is 2.03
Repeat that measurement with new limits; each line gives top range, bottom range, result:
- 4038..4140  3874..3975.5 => 1.97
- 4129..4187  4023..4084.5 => 1.05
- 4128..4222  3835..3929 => 2.06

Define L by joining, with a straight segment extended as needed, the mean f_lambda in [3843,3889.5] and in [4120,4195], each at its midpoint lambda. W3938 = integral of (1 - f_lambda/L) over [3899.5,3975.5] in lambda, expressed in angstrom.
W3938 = 7.4 angstrom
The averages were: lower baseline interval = 2.04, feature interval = 2.25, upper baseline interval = 4.01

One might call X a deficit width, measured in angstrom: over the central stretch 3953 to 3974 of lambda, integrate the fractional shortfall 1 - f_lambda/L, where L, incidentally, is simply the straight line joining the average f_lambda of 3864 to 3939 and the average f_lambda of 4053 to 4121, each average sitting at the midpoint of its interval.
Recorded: 6.4 angstrom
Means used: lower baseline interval 2.29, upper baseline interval 4.14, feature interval 2.01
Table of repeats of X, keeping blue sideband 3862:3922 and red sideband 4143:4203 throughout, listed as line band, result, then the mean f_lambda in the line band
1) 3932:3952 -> 5.54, 1.99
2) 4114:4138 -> -3.65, 4.21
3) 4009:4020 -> -4.39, 4.34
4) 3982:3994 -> -3.12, 3.75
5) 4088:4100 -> -3.32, 4.46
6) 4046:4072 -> -4.64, 3.91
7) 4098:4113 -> -1.96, 4.02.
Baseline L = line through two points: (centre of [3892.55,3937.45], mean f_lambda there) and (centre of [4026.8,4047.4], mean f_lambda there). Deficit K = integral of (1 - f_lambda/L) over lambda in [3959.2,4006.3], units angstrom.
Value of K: 3.4 angstrom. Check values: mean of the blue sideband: 2.38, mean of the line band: 3.06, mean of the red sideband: 3.96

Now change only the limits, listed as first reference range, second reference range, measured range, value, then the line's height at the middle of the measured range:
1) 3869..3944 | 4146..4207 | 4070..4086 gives -3.8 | 3.31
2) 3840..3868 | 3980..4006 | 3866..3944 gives 8.8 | 2.62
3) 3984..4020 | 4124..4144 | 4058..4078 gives 1.4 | 4.13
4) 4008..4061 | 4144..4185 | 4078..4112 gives -2.3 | 4.01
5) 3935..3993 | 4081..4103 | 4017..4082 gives -4.7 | 3.77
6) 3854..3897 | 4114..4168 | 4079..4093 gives -3.3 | 3.72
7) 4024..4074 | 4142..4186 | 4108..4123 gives -1.4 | 3.93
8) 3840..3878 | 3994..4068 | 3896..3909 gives -1.4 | 2.49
